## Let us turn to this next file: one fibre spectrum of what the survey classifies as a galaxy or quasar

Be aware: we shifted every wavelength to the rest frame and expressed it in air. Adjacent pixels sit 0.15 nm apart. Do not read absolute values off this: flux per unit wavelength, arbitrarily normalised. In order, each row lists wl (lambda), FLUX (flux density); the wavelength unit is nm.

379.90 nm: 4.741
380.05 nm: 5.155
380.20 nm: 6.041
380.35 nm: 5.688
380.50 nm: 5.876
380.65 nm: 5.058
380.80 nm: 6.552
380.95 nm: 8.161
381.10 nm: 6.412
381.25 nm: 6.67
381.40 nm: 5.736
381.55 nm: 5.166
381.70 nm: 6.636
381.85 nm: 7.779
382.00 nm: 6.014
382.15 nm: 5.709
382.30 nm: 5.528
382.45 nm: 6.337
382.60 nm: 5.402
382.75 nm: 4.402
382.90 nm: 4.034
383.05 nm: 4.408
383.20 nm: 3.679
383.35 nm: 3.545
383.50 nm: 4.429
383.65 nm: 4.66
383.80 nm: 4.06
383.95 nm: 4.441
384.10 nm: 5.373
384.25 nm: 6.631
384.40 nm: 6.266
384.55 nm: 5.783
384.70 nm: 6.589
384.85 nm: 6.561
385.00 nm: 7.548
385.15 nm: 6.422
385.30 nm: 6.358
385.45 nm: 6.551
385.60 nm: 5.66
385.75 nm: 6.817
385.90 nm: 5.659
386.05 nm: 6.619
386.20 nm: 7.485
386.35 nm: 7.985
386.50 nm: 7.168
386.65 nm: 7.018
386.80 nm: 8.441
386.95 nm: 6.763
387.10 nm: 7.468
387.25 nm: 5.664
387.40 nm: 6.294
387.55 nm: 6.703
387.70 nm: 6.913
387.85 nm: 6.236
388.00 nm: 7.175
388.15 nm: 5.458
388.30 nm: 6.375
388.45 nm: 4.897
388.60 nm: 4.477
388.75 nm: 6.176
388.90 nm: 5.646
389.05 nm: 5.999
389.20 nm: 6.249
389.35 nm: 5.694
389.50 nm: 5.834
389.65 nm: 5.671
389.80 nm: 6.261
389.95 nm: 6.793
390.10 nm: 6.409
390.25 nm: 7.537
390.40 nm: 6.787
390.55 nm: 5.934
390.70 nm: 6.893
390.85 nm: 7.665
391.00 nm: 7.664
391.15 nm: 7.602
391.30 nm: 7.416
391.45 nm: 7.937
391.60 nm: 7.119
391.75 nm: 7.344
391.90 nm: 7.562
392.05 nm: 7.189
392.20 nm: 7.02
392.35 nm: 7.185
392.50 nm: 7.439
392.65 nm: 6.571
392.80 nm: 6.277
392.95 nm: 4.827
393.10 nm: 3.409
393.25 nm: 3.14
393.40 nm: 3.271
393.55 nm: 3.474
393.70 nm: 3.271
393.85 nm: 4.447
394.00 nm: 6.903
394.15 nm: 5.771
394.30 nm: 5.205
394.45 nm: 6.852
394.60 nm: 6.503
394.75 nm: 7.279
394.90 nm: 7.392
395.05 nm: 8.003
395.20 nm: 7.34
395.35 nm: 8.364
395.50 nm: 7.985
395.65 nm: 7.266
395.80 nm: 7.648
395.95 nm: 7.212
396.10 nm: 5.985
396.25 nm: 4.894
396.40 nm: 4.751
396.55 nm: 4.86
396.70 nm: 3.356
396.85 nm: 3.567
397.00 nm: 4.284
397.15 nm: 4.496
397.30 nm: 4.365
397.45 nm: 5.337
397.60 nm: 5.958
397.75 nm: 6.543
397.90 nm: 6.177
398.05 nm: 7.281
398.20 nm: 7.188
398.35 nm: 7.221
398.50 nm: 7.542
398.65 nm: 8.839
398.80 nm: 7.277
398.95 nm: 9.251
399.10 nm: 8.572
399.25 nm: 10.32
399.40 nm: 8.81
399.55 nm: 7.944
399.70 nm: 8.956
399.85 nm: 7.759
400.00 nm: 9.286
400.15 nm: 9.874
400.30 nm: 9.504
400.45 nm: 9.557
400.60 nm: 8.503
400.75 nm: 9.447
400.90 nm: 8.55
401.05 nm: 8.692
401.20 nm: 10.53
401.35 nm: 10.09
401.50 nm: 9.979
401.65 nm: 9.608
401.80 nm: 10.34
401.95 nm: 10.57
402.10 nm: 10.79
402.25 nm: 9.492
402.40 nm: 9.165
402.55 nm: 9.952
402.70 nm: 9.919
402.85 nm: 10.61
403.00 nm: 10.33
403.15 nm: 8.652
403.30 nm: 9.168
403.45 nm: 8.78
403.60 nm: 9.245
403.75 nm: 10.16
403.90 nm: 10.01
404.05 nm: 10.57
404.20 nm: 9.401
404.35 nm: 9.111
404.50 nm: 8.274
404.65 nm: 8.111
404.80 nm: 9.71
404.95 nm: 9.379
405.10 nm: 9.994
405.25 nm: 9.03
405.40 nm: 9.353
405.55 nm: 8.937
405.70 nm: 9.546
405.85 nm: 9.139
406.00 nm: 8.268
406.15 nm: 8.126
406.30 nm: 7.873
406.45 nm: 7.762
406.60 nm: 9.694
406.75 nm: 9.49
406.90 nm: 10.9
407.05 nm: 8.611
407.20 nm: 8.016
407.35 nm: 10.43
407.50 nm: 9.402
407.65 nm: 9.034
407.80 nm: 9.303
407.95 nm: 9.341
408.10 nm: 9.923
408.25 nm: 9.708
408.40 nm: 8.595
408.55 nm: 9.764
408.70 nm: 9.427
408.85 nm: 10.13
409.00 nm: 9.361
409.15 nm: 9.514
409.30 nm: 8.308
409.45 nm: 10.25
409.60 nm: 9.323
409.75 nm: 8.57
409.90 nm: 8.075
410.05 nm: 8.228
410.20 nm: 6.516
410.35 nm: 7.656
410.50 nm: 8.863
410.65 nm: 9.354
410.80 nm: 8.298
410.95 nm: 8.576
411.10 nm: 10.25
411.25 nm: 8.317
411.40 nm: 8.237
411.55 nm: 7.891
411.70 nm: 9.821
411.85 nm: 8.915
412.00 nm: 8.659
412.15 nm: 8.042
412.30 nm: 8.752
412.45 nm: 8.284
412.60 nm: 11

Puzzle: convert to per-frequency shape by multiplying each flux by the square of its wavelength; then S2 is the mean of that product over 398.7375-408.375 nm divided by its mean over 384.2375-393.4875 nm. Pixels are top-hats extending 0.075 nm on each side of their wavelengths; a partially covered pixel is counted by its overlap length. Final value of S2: 1.6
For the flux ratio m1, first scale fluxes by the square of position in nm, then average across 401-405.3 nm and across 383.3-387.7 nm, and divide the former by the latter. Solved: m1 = 1.7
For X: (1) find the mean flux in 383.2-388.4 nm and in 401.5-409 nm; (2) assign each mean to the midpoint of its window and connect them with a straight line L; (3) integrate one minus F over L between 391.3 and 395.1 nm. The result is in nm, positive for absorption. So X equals 0.69 nm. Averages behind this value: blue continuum 6.22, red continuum 9.42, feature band 6.07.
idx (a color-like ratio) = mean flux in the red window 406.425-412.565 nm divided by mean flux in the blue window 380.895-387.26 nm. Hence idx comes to 1.49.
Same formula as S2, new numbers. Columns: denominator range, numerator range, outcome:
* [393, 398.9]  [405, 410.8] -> 1.62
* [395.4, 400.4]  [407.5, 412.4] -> 1.35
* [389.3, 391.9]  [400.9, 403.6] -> 1.50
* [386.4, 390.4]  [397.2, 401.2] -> 1.34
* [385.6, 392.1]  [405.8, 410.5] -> 1.49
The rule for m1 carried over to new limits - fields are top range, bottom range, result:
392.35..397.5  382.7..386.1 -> 1.09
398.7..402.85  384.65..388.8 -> 1.54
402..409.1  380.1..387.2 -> 1.73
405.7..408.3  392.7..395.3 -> 1.76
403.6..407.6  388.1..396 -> 1.55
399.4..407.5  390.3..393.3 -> 1.48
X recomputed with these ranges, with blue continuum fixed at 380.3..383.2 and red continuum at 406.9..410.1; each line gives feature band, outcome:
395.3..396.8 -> 0.29 nm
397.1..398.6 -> 0.31 nm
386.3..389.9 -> 0.15 nm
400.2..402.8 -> -0.42 nm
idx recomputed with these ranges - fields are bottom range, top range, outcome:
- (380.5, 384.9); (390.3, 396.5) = 1.15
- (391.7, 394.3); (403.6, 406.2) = 1.66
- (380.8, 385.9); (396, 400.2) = 1.18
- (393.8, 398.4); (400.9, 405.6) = 1.56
